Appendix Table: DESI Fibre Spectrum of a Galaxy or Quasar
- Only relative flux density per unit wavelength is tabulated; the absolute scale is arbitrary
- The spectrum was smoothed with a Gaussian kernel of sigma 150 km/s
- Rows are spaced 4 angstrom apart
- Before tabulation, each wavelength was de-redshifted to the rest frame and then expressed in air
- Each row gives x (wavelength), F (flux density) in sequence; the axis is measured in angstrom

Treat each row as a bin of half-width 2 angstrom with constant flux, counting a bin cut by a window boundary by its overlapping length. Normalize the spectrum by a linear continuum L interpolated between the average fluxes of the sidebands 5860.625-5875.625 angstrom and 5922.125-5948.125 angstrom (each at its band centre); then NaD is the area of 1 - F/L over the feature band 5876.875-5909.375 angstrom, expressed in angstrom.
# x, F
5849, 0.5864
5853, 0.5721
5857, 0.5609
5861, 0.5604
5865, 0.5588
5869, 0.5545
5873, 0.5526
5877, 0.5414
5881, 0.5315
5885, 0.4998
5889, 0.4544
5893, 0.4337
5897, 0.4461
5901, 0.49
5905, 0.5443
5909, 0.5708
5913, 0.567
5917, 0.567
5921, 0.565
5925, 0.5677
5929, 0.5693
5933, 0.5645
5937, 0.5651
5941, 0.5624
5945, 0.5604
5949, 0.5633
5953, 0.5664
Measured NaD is 3.7 angstrom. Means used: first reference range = 0.556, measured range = 0.496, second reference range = 0.565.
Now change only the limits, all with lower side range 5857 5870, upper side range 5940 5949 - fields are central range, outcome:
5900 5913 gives 0.4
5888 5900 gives 2.4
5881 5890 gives 1.1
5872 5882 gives 0.3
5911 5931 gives -0.2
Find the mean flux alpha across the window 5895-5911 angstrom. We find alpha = 0.513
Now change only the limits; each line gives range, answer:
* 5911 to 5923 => 0.566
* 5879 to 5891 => 0.495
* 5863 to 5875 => 0.555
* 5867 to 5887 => 0.536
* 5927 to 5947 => 0.564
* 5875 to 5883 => 0.536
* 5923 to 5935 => 0.567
